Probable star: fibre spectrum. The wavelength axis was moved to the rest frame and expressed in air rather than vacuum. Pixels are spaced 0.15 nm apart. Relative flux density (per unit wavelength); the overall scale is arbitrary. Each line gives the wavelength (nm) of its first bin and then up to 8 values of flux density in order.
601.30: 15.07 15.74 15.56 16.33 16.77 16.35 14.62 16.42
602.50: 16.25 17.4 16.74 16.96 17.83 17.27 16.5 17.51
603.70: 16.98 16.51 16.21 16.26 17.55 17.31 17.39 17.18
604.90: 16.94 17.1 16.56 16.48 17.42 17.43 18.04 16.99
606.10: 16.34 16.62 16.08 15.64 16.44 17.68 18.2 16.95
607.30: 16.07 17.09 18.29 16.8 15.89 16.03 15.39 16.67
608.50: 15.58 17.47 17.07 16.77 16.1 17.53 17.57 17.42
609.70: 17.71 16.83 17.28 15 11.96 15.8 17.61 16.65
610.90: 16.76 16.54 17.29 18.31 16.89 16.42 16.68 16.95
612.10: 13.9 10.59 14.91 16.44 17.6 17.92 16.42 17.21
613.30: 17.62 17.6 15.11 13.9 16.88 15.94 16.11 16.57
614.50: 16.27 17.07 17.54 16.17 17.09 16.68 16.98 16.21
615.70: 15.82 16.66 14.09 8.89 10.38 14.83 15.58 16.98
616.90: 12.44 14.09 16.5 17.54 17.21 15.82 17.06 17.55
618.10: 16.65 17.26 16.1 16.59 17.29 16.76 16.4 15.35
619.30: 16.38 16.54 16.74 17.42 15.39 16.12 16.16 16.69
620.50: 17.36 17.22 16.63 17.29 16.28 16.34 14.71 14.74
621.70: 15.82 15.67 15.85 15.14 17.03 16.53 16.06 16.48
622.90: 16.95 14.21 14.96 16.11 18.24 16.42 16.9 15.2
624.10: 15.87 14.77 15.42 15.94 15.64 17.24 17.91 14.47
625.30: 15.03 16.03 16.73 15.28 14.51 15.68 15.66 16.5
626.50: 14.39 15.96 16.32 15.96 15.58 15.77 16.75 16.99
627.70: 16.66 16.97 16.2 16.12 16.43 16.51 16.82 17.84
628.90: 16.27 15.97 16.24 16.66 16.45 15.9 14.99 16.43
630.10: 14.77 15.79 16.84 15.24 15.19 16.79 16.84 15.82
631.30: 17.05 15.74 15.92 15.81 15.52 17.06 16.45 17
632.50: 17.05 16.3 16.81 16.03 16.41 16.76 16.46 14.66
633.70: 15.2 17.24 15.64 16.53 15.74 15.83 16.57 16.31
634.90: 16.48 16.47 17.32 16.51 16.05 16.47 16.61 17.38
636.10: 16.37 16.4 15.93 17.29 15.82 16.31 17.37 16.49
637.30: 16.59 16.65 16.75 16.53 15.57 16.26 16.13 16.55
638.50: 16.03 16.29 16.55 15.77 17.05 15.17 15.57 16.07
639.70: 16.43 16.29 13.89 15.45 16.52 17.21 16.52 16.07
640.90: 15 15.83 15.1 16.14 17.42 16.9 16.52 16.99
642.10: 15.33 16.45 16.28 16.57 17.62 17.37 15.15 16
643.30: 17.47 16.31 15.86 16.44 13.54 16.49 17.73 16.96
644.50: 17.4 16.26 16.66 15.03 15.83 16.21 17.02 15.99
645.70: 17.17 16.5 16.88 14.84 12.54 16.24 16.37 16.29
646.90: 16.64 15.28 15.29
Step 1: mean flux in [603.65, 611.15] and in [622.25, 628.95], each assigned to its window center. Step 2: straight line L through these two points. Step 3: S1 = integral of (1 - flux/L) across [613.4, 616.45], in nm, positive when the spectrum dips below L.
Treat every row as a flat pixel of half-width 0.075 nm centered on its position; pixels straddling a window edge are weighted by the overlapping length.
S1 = 0.17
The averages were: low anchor 16.7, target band 15.6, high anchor 16.1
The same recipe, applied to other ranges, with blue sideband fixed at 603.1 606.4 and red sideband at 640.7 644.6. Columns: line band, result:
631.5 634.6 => 0.05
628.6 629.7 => 0.00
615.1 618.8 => 0.24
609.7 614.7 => 0.18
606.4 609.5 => 0.03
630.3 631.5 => 0.03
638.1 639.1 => 0.01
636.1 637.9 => -0.01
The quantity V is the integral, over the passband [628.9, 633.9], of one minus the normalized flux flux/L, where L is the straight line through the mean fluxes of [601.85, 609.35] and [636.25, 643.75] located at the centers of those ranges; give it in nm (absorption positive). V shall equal 0.08 nm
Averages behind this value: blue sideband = 16.8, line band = 16.2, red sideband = 16.3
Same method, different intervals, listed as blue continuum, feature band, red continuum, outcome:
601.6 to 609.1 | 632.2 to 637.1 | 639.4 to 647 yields -0.03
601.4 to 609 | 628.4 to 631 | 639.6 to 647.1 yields 0.03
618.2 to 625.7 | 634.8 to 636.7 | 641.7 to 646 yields -0.03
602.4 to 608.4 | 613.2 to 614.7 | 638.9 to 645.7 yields 0.04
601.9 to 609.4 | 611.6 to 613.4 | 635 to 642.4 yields 0.07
